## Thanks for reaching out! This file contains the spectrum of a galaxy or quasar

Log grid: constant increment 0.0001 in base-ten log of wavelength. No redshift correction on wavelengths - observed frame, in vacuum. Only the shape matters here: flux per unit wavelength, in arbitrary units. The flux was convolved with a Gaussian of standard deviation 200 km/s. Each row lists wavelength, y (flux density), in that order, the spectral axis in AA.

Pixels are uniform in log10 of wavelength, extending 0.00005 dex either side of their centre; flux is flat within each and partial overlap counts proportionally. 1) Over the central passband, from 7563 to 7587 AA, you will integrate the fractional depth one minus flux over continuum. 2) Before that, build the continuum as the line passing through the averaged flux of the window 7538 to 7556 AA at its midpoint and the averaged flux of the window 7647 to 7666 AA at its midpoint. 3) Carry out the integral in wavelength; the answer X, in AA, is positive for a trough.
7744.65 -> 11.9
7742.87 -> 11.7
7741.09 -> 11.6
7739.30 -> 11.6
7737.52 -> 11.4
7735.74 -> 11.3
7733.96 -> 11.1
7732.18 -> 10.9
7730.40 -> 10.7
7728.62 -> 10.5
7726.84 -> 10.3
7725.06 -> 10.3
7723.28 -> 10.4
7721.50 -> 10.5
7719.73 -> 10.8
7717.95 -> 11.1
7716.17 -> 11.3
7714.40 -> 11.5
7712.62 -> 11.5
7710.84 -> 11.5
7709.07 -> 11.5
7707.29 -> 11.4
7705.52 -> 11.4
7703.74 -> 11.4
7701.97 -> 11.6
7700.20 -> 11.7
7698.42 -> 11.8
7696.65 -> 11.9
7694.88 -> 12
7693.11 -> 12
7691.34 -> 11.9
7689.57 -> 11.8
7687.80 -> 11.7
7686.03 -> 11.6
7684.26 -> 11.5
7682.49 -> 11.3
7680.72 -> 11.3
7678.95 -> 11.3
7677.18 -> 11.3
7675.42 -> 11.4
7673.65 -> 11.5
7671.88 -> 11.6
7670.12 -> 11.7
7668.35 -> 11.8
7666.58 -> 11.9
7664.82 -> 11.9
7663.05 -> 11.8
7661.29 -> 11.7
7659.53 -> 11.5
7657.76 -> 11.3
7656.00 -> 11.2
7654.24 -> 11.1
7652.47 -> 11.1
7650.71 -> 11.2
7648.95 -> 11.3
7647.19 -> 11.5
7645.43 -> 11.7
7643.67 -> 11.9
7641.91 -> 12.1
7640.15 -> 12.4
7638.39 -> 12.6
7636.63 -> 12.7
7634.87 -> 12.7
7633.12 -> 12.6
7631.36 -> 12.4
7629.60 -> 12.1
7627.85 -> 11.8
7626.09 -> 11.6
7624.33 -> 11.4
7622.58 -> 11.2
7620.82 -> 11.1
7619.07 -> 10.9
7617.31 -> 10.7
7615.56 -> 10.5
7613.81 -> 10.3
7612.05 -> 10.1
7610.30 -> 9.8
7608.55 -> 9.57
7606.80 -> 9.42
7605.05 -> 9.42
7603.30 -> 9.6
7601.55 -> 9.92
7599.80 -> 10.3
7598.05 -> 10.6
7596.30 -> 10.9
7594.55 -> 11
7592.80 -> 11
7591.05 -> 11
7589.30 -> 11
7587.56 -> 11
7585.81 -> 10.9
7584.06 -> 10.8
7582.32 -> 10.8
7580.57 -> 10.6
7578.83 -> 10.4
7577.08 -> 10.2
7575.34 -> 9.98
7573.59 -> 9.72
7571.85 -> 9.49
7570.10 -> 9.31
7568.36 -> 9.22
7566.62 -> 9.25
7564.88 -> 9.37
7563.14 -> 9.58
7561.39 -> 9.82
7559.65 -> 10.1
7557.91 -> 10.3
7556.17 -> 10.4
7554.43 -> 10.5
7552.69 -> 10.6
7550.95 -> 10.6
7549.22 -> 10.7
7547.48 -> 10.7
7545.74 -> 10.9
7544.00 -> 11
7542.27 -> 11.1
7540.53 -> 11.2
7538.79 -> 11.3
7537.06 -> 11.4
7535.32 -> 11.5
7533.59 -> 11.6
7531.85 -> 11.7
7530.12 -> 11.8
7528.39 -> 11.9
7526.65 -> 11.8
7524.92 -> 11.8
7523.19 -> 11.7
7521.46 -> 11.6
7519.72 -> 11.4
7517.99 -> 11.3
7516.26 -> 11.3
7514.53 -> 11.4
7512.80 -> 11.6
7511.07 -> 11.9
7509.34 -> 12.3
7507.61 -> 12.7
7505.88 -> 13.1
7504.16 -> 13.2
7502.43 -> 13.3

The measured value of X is 2.17 AA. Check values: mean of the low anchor 10.8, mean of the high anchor 11.4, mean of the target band 10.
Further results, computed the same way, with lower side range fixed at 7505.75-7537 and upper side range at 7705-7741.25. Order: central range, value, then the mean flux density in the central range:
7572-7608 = 3.50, 10.4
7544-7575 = 4.18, 10.1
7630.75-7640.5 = -1.04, 12.6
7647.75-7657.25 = 0.09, 11.2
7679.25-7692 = -0.43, 11.6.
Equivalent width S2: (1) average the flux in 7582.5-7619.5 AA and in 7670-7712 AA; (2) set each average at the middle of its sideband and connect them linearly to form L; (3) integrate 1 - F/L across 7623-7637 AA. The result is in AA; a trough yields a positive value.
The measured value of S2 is -1.7 AA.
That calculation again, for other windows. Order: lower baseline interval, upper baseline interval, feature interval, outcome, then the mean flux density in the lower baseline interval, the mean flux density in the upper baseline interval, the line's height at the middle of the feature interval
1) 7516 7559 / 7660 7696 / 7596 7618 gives 2.6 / 11.2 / 11.7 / 11.4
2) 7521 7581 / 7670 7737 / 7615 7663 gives -2.7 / 10.7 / 11.3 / 11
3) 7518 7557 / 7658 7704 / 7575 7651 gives 2.8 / 11.2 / 11.6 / 11.5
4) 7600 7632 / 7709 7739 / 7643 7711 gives -4.6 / 10.6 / 11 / 10.8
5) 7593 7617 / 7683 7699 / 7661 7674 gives -0.5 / 10.2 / 11.8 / 11.3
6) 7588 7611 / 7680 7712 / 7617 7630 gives -0.9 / 10.3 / 11.6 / 10.6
